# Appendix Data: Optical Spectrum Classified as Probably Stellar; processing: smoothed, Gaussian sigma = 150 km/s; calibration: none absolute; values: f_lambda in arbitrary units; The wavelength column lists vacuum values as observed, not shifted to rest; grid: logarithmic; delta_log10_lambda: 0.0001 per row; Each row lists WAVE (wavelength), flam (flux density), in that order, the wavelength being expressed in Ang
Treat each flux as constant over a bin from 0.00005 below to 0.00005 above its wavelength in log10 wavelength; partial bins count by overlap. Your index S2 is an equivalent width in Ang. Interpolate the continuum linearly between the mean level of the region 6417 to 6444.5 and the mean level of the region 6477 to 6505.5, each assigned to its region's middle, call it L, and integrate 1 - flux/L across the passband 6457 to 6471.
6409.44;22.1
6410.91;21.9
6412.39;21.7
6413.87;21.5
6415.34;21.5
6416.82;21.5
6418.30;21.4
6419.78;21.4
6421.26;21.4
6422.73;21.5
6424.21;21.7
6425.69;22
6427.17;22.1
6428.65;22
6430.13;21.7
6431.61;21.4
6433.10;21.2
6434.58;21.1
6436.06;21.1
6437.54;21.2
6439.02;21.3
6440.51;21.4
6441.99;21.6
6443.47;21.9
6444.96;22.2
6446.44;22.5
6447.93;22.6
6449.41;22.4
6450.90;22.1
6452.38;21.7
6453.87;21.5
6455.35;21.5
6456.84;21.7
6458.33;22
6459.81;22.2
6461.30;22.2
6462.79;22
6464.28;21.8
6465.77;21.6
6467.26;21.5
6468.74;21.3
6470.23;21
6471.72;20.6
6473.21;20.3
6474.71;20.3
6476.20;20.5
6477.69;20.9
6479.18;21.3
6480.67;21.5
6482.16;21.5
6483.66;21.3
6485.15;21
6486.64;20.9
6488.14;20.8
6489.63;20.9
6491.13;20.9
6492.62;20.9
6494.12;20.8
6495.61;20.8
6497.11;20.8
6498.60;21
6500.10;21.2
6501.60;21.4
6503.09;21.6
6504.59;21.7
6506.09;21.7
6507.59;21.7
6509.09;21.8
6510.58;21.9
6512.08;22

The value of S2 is -0.3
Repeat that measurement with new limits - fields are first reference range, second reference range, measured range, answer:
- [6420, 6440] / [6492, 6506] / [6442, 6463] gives -0.6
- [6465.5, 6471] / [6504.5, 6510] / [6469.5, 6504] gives 0.9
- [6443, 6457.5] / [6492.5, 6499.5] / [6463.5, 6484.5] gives 0.3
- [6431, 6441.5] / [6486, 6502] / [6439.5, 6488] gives -1.0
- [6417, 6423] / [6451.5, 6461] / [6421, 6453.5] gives -0.2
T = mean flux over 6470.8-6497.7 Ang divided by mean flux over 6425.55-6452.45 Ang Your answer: 1.0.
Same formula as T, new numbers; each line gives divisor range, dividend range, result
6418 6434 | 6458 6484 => 0.99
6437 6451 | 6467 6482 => 0.96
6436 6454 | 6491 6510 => 0.97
